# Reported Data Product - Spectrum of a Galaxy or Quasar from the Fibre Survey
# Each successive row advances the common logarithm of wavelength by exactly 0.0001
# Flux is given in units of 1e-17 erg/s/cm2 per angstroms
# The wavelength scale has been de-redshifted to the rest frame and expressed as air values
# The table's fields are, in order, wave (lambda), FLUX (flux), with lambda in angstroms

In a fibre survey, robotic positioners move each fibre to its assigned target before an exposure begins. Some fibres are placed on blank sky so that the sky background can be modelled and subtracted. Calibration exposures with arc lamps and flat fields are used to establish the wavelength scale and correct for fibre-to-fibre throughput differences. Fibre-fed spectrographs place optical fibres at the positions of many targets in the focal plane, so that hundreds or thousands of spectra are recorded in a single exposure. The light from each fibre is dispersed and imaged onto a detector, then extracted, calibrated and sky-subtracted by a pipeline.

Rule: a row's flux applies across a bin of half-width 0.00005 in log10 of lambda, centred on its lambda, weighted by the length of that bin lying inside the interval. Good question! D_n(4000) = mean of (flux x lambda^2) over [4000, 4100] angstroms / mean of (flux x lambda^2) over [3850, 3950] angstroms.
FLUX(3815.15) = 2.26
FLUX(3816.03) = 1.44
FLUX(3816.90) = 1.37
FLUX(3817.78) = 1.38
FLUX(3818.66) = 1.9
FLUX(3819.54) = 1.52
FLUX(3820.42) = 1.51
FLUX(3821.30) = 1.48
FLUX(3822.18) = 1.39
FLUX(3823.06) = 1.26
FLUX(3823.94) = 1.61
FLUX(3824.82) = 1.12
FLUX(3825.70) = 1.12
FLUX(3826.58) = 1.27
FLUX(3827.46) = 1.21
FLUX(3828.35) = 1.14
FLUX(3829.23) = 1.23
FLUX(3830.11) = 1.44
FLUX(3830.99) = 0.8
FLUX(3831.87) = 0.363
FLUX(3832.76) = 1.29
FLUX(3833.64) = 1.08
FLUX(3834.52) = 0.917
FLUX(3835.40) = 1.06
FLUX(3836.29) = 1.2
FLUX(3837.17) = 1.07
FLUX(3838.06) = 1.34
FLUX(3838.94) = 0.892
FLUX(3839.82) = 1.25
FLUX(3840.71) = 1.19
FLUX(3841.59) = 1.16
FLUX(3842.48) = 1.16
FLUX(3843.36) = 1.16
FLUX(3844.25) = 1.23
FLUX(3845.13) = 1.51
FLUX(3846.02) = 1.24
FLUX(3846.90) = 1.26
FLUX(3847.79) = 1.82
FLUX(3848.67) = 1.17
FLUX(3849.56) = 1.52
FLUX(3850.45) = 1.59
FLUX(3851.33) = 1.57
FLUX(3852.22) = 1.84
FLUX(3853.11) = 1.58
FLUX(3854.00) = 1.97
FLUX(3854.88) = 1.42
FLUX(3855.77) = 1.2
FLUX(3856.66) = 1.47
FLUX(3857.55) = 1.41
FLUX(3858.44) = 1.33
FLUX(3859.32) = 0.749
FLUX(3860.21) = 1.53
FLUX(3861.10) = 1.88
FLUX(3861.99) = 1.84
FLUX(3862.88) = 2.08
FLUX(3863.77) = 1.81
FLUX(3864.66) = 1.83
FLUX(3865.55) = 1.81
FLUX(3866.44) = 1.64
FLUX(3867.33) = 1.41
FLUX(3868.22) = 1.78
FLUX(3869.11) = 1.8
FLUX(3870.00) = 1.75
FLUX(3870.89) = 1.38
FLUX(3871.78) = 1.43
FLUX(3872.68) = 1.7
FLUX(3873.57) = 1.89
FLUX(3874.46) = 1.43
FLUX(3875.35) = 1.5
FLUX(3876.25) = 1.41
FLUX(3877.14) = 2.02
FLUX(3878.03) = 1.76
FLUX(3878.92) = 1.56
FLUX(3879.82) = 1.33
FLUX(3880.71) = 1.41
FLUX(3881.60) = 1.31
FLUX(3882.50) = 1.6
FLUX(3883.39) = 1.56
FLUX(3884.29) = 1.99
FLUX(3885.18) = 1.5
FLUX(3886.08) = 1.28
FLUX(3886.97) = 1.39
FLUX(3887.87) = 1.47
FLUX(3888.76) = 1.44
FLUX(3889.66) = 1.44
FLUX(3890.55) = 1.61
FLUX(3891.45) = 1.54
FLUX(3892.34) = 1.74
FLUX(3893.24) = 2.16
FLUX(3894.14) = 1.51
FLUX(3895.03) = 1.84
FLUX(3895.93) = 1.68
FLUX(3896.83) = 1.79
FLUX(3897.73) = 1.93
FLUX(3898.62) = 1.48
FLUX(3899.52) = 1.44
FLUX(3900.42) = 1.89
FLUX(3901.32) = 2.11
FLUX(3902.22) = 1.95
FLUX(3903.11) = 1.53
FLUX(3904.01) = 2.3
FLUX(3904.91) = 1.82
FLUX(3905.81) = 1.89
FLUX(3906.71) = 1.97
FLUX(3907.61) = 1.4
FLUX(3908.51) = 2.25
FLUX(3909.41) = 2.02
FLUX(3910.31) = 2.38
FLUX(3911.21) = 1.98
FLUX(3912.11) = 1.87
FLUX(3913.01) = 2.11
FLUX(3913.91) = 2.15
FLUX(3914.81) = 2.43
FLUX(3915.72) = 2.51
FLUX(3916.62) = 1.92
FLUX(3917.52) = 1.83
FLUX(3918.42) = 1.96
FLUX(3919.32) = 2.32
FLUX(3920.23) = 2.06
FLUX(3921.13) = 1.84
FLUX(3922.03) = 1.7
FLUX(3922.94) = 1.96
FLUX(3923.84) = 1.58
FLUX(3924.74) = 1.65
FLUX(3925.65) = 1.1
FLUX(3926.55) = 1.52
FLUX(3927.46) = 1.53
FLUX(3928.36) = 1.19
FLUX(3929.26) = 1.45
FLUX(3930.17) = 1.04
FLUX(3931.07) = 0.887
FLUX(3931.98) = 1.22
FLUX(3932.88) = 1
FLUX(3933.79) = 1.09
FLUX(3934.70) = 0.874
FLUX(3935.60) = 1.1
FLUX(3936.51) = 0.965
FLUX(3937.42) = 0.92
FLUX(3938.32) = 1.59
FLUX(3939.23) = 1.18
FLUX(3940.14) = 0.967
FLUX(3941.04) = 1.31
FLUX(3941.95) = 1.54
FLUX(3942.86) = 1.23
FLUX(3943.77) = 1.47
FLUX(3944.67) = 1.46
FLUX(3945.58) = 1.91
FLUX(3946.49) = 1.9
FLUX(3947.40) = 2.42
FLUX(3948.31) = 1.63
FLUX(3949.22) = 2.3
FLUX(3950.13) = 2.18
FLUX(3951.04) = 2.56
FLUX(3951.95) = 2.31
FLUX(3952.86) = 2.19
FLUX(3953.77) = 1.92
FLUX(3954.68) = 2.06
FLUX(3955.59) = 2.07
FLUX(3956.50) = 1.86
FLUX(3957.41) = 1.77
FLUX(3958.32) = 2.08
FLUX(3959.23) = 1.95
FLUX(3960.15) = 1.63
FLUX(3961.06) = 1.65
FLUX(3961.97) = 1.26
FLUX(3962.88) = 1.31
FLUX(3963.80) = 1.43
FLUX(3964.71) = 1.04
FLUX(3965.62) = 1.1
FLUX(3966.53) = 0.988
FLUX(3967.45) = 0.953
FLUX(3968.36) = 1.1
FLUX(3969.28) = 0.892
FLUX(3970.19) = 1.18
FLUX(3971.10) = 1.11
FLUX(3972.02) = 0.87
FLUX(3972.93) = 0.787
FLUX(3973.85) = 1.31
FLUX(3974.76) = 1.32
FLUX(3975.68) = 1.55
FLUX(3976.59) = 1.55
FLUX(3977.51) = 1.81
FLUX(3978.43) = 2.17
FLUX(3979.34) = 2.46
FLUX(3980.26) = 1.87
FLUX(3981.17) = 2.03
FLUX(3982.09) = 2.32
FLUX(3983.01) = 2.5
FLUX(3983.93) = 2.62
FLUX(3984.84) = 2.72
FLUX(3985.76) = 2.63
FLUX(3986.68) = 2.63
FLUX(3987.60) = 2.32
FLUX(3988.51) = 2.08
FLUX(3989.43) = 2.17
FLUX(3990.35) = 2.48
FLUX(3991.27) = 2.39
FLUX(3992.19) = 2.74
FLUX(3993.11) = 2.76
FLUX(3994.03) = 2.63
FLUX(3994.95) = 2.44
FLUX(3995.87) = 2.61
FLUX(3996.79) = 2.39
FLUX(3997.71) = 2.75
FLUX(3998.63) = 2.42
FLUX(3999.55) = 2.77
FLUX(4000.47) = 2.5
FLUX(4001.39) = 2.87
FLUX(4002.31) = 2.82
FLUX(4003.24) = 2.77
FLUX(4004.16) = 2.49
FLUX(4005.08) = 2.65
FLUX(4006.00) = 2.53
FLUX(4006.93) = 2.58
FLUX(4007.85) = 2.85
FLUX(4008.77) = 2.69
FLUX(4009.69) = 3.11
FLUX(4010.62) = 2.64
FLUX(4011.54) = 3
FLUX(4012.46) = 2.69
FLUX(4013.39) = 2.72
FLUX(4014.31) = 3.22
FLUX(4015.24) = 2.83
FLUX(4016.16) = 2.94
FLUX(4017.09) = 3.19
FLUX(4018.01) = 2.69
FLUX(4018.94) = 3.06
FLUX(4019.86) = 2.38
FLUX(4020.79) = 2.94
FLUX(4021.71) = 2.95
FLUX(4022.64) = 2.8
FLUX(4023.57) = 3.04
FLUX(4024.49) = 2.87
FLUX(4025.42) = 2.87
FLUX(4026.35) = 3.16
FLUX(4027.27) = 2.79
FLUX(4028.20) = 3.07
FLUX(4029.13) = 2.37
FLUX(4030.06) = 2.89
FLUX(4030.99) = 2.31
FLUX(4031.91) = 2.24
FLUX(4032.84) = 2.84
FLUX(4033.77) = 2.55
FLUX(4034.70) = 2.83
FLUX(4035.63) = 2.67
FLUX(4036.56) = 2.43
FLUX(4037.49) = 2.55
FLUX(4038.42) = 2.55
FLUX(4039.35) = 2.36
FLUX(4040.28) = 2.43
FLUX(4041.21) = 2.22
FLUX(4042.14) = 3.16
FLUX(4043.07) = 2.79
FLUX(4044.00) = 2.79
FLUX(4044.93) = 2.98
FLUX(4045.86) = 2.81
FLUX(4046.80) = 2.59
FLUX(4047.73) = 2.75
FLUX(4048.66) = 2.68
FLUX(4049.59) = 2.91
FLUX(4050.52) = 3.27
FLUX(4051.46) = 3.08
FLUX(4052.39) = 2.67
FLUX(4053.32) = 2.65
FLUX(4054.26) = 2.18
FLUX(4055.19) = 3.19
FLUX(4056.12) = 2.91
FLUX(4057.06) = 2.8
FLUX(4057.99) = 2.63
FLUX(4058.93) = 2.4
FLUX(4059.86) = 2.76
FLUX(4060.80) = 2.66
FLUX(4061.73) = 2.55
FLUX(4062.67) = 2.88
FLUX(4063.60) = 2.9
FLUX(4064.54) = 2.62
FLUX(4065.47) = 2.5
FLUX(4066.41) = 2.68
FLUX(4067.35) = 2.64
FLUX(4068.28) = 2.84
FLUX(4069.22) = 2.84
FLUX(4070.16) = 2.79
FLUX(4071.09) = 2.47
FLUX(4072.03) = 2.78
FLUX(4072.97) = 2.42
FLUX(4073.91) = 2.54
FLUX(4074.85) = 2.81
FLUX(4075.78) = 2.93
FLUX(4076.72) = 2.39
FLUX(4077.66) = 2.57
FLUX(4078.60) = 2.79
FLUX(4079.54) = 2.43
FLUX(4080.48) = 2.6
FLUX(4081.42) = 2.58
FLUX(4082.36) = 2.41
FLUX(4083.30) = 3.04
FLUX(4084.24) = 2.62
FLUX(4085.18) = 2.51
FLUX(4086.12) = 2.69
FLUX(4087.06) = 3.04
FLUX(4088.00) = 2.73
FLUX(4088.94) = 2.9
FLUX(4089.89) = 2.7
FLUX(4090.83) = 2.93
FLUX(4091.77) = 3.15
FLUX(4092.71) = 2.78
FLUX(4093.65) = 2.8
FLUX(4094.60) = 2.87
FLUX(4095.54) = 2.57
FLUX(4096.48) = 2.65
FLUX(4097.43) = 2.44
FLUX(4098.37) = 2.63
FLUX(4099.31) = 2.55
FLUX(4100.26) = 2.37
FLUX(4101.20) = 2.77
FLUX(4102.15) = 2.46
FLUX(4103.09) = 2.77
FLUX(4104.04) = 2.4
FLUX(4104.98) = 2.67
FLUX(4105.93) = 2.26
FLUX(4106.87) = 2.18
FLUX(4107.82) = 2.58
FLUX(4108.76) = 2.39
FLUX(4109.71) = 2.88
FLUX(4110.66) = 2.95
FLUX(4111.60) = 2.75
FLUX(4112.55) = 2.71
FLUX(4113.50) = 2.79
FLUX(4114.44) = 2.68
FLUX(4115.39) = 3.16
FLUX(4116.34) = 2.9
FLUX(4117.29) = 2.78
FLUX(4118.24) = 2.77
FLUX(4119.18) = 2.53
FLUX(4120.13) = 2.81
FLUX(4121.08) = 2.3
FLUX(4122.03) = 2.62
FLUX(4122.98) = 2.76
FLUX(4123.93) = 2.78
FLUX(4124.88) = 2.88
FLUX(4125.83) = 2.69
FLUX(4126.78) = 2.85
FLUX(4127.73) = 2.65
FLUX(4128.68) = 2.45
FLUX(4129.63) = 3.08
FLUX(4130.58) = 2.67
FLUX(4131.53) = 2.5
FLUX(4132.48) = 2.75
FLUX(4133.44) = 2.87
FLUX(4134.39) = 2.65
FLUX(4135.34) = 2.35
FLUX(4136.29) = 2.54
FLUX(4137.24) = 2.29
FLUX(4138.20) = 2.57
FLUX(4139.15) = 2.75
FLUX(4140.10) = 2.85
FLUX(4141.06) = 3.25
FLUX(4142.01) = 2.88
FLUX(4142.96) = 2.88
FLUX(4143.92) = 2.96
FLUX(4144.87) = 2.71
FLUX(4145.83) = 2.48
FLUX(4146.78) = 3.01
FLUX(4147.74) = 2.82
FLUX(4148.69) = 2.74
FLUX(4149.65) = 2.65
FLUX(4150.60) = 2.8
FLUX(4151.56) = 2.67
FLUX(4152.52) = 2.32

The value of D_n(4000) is 1.79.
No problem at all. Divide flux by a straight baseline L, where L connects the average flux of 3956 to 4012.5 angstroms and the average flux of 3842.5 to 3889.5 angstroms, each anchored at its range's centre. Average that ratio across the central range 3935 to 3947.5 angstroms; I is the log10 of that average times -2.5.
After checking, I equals 0.33 mag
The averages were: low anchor 1.55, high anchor 2.09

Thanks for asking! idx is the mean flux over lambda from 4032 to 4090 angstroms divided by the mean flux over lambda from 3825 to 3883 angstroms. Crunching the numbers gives 1.90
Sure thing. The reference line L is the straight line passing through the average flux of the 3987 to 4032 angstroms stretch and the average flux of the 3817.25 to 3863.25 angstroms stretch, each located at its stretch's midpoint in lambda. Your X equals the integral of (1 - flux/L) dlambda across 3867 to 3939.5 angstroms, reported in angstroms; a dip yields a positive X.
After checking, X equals 7.2 angstroms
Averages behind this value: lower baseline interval 1.34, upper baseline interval 2.71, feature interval 1.65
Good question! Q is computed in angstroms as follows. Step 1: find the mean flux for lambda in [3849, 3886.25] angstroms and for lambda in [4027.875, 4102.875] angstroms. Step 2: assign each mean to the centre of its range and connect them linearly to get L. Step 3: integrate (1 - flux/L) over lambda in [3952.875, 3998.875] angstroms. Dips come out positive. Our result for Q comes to 6.5 angstroms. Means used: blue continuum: 1.59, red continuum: 2.69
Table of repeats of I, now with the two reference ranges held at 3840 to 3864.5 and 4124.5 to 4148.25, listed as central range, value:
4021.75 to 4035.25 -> -0.22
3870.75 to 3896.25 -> 0.02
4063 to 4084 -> -0.09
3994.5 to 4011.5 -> -0.24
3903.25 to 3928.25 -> -0.10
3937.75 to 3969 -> 0.16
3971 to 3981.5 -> 0.27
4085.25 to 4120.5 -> -0.05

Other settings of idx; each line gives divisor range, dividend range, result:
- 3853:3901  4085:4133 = 1.68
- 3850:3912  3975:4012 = 1.48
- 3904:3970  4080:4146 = 1.63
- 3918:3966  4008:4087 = 1.72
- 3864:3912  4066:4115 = 1.57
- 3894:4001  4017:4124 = 1.50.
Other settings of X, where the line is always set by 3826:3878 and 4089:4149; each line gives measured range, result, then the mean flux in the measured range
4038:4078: -5.0 angstroms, 2.71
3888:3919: -3.9 angstroms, 1.88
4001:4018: -4.9 angstroms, 2.81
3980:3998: -3.3 angstroms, 2.46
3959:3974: 5.9 angstroms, 1.2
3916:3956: 4.6 angstroms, 1.62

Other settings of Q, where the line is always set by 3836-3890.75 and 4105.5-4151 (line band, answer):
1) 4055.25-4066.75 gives -1.5 angstroms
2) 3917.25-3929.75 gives 0.6 angstroms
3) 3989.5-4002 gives -2.9 angstroms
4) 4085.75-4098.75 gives -1.2 angstroms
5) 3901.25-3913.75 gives -2.0 angstroms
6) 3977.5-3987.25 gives -1.5 angstroms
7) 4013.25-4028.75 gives -4.8 angstroms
